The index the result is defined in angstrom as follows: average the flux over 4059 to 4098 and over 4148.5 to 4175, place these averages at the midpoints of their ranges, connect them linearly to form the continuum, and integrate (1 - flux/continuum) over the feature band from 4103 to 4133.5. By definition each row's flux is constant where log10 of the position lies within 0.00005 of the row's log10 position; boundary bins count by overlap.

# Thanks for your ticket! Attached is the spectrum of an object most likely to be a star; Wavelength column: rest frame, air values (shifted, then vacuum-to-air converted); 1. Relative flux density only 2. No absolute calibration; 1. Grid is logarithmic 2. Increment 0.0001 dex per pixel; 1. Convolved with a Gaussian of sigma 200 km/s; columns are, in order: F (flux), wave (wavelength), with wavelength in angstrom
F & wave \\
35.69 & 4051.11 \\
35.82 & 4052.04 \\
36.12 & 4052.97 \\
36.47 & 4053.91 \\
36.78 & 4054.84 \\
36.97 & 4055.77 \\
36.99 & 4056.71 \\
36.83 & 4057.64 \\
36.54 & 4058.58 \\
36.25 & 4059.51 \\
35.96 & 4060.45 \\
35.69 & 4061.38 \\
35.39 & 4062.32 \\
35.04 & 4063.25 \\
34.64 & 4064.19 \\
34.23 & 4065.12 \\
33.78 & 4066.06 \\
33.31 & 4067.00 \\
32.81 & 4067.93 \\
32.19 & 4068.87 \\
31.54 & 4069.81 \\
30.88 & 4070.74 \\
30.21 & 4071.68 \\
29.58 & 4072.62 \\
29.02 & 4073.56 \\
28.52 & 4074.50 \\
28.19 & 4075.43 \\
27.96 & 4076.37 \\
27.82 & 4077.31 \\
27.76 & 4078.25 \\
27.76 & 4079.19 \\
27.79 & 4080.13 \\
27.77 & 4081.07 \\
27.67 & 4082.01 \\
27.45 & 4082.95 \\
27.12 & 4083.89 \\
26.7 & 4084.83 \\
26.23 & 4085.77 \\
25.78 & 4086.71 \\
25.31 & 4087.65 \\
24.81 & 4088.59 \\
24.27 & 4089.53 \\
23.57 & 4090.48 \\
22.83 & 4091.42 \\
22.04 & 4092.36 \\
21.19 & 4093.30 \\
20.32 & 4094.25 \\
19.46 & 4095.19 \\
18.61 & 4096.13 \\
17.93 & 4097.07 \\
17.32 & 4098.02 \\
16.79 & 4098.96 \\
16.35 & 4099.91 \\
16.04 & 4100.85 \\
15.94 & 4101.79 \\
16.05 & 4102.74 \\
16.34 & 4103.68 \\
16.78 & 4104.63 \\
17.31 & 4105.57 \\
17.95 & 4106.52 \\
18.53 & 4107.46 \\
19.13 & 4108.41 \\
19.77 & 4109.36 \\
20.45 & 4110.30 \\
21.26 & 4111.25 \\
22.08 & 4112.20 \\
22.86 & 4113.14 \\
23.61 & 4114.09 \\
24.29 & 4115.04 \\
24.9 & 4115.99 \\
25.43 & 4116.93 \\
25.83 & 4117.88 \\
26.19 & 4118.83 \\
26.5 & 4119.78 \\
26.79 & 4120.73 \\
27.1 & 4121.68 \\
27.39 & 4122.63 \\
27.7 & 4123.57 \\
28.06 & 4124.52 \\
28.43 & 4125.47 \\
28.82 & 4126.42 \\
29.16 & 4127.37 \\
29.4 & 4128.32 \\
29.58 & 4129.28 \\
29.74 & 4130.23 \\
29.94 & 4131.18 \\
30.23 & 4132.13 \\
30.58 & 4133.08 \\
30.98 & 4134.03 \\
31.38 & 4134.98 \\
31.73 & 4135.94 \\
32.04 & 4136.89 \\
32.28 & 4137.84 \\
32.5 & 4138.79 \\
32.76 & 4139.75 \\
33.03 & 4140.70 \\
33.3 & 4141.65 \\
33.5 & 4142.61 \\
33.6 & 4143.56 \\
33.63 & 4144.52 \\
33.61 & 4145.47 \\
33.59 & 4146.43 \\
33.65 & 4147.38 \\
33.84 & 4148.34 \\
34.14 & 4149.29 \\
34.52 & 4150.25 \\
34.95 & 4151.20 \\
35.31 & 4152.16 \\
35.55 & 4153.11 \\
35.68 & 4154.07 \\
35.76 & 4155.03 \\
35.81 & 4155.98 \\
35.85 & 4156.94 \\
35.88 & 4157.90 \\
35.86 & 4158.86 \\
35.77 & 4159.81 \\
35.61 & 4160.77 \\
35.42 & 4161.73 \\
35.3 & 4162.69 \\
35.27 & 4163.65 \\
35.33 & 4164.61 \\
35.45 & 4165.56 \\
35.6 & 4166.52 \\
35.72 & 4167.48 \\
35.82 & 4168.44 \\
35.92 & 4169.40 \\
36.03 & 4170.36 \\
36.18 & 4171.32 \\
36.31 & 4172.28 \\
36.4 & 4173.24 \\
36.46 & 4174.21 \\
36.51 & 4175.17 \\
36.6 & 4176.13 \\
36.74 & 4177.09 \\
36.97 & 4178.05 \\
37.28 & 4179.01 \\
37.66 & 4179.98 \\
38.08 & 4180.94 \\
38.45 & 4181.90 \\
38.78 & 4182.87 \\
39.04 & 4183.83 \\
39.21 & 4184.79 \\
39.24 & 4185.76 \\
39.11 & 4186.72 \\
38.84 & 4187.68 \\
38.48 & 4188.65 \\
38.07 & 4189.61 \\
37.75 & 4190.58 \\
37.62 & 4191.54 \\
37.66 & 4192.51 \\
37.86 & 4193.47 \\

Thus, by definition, 6.8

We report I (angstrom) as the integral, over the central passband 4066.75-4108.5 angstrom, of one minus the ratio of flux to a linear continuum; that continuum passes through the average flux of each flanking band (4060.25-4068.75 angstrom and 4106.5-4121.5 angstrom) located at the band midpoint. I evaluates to 7.8 angstrom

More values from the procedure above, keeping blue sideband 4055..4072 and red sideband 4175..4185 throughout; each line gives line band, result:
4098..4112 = 7.0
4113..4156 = 6.9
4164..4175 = 0.5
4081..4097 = 5.1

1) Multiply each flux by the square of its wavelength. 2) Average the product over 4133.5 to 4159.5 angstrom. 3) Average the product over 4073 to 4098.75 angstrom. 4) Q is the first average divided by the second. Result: 1.4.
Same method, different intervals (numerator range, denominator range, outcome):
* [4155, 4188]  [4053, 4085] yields 1.21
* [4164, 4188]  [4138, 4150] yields 1.13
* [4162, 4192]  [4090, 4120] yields 1.88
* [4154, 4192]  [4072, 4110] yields 1.69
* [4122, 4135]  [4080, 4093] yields 1.17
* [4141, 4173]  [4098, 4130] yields 1.57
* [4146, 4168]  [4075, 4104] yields 1.59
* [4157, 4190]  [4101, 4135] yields 1.55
